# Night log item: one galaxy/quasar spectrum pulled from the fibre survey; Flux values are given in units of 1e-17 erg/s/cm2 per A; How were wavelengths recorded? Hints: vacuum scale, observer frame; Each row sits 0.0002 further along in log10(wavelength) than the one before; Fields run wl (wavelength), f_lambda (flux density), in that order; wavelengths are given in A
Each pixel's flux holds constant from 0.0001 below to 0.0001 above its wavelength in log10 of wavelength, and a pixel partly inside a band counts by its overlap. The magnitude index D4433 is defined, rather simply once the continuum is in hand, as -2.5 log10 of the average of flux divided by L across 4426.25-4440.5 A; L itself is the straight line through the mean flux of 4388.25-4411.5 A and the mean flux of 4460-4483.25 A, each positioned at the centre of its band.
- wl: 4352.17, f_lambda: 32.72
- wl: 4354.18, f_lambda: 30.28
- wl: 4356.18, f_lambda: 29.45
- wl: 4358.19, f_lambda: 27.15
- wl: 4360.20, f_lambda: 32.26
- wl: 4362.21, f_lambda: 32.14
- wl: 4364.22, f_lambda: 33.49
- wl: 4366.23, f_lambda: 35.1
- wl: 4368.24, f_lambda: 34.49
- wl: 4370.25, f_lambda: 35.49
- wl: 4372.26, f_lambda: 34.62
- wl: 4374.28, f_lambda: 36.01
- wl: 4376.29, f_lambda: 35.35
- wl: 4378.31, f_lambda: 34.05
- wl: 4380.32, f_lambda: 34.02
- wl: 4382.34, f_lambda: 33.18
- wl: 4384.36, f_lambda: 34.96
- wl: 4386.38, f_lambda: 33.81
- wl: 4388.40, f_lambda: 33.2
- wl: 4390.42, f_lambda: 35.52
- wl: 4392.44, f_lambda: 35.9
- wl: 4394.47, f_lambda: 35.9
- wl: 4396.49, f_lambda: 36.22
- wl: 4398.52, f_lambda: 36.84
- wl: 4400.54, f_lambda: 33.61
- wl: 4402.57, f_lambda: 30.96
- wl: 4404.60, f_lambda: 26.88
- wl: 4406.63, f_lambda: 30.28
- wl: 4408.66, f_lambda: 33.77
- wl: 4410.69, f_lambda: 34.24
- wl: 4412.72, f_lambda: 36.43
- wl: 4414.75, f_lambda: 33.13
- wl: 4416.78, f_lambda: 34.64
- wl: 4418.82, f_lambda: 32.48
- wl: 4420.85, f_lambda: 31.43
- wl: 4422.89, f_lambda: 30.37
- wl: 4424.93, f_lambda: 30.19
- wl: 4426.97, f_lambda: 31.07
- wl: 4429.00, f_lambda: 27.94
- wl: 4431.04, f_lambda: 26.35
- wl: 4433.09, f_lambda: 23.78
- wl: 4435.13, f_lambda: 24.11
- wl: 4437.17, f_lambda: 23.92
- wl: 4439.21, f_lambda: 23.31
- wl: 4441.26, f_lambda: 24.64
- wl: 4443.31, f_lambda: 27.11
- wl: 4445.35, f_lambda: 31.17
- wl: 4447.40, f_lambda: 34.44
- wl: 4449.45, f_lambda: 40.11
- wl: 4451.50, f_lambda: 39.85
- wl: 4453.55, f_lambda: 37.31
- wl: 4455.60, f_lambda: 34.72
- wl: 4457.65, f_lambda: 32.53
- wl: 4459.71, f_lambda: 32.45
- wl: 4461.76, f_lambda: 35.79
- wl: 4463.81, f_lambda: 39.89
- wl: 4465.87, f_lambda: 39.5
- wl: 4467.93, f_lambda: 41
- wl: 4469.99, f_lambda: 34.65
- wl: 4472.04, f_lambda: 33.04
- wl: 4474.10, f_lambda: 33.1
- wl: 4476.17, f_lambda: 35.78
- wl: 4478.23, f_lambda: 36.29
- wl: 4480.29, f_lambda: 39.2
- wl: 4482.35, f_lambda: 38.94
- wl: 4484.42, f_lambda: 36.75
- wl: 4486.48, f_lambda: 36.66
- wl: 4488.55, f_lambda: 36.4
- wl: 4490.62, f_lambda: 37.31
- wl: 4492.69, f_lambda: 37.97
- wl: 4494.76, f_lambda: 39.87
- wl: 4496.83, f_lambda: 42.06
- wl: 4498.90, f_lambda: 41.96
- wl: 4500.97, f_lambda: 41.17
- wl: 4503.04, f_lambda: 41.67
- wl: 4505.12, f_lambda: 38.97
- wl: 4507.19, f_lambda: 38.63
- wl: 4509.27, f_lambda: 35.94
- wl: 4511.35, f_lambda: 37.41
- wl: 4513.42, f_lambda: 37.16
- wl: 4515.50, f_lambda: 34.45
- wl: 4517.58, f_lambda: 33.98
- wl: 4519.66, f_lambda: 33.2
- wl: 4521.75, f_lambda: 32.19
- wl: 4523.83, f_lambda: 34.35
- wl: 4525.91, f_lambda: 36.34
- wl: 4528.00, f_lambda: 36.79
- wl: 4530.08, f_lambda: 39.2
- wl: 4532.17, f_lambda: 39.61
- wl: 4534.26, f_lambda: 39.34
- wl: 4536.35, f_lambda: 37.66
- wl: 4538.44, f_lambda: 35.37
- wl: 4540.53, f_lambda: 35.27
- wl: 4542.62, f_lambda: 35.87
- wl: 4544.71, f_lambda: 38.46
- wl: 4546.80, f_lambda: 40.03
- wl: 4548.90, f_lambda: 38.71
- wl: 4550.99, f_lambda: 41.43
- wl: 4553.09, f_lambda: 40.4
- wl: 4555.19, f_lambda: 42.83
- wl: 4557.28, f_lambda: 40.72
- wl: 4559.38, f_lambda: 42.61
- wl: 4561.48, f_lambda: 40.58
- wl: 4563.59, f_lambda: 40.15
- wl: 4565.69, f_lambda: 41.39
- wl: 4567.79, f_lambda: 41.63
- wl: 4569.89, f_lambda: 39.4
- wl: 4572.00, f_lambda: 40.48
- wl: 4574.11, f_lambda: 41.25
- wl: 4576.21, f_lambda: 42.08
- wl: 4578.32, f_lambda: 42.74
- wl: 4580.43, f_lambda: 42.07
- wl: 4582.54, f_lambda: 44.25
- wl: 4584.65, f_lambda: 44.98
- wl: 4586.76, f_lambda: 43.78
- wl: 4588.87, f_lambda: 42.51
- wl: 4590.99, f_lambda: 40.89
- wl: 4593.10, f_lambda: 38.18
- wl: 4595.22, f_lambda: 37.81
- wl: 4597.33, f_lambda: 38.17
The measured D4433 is 0.34 mag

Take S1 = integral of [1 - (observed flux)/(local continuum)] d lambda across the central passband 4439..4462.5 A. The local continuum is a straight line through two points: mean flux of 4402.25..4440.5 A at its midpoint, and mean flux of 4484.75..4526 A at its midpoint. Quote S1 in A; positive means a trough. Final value -0.5 A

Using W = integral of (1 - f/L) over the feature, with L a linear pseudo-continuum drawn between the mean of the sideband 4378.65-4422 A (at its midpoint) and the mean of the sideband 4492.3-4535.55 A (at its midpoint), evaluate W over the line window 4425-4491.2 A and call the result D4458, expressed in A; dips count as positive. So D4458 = 4.5 A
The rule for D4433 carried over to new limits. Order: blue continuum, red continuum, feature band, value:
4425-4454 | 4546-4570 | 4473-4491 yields -0.095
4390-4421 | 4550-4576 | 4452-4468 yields -0.007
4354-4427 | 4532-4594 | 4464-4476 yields 0.005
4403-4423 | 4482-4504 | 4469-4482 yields 0.064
